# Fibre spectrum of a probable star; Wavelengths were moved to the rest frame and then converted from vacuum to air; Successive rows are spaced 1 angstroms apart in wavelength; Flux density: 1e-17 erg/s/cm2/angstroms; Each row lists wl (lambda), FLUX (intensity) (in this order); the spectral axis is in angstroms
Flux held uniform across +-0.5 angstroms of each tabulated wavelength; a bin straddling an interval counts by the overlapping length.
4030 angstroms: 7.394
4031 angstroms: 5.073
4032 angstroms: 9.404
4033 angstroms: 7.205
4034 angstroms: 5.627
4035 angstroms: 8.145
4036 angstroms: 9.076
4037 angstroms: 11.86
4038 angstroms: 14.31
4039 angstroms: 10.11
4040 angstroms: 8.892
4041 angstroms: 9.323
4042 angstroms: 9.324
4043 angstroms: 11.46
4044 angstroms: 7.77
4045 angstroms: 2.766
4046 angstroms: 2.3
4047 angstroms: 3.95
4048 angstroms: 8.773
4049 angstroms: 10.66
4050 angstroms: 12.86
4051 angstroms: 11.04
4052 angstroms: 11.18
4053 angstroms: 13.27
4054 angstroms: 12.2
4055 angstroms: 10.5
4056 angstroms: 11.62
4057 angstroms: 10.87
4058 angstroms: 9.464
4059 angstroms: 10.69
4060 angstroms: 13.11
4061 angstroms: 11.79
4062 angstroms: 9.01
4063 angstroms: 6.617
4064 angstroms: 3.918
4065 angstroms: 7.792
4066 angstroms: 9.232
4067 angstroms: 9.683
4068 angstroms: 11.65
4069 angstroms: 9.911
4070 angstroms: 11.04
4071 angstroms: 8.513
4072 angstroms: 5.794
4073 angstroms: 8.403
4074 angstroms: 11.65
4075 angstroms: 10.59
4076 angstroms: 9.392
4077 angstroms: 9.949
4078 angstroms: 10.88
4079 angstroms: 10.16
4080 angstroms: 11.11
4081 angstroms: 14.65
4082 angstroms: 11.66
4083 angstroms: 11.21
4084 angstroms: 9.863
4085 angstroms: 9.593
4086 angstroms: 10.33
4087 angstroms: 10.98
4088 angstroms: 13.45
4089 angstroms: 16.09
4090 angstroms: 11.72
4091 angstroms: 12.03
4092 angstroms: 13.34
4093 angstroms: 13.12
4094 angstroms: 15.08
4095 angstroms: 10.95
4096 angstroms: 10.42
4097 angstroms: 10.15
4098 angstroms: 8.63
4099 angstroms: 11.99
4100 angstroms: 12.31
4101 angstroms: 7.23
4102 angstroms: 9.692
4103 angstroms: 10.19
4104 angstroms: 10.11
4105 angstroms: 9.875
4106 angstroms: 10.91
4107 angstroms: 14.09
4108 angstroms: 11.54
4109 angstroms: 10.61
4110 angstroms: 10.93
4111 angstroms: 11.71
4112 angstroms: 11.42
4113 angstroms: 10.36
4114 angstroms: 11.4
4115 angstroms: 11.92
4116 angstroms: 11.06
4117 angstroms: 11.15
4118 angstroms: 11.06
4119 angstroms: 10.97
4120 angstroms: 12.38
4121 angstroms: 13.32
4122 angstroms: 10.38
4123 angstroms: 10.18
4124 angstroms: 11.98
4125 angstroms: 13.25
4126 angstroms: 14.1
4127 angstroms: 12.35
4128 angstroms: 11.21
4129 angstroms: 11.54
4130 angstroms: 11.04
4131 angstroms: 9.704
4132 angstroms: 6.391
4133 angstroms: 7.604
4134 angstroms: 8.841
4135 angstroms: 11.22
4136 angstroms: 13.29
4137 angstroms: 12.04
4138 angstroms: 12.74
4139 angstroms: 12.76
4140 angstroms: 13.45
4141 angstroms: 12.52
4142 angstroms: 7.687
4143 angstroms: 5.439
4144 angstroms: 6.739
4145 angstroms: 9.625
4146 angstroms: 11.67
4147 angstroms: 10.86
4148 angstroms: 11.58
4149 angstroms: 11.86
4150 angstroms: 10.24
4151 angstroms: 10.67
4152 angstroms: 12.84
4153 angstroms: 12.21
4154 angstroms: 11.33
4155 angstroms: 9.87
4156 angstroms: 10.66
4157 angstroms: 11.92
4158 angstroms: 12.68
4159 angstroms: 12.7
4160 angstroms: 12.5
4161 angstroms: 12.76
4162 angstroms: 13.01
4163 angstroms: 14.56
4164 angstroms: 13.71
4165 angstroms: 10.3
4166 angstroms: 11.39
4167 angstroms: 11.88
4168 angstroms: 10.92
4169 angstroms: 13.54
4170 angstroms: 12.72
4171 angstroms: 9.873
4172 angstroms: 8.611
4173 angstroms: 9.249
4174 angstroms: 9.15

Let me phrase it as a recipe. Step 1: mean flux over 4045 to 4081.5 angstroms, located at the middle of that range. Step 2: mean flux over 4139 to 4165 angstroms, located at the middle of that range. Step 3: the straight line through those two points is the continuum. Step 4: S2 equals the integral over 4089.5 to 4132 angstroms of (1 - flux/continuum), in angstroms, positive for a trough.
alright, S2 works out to -2.9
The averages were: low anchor 9.74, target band 11.3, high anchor 11.3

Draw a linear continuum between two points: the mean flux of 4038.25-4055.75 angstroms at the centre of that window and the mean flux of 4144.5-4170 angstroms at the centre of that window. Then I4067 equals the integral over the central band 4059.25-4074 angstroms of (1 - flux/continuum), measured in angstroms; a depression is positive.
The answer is 0.91 angstroms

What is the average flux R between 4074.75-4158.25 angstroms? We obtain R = 11.1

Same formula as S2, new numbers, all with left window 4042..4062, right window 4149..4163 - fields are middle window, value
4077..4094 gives -2.4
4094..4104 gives 0.3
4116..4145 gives 1.2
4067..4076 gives 0.4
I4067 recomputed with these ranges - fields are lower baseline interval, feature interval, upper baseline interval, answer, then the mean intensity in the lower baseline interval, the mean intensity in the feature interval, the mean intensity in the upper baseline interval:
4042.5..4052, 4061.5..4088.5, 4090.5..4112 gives -0.4 angstroms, 8.12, 9.89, 11.2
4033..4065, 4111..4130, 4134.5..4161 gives -1.7 angstroms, 9.37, 11.7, 11.2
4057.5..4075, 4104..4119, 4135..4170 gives -1.1 angstroms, 9.35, 11.2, 11.5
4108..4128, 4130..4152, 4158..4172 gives 2.7 angstroms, 11.6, 10.4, 12.2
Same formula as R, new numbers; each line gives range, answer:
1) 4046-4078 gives 9.74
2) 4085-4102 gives 11.6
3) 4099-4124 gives 11.1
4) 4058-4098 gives 10.6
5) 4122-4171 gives 11.3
